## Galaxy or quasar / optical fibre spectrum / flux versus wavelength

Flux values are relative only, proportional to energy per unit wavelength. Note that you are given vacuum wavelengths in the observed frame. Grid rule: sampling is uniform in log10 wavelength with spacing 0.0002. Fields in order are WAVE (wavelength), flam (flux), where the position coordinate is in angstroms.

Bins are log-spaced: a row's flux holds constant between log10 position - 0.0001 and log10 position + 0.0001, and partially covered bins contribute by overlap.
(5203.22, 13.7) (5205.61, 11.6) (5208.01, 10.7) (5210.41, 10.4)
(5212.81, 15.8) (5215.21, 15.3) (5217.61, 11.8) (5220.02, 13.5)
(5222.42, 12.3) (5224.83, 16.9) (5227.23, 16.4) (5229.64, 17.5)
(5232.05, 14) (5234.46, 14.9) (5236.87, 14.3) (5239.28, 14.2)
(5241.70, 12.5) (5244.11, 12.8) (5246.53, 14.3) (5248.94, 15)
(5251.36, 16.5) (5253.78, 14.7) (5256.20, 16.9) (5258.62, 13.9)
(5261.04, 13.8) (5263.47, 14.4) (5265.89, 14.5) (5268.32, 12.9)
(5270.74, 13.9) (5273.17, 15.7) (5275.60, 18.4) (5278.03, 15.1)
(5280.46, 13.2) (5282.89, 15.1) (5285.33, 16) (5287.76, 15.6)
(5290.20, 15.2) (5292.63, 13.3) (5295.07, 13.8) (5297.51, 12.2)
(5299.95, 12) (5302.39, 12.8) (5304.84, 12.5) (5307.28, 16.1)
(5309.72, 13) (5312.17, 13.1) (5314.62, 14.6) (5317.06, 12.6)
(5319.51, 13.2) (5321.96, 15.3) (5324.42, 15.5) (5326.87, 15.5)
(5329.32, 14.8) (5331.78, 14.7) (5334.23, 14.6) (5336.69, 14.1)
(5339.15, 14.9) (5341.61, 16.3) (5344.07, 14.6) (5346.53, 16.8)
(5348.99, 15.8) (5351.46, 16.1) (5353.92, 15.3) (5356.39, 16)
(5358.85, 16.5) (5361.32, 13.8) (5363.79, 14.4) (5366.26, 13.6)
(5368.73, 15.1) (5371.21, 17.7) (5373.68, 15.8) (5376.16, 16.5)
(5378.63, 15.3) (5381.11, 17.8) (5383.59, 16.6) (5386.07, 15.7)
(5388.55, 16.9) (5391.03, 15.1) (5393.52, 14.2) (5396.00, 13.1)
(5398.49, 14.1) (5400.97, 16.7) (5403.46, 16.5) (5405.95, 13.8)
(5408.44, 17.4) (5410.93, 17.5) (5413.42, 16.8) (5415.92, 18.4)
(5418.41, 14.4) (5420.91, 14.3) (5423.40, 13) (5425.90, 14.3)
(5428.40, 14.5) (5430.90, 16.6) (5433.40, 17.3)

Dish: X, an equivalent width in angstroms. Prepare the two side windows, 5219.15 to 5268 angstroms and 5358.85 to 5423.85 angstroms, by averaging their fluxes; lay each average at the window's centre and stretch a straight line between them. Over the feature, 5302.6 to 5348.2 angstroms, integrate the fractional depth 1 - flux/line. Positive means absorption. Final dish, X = 1.9 angstroms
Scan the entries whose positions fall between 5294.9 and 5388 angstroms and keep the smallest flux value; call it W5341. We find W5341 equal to 12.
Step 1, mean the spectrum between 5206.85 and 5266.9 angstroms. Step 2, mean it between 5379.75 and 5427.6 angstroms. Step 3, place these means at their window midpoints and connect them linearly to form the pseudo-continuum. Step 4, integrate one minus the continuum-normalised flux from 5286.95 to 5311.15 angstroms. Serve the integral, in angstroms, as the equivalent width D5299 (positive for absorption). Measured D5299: 1.9 angstroms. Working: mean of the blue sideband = 14.3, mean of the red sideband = 15.6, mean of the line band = 13.6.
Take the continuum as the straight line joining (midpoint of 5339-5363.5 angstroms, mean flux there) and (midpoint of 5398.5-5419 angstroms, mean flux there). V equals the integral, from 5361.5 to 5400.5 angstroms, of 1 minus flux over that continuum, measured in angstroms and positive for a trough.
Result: 1.4 angstroms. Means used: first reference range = 15.6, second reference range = 16.4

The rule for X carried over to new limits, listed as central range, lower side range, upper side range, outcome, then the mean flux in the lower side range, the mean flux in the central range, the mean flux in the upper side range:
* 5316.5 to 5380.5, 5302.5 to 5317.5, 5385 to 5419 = -3.1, 13.6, 15.2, 15.8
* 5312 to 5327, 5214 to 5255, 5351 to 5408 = 0.9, 14.5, 14.2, 15.5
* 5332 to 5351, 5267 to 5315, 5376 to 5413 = -0.4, 14.2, 15.3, 15.8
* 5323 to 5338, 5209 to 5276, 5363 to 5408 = 0.3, 14.5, 14.9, 15.5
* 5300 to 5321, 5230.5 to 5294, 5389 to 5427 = 2.1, 14.7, 13.4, 15.3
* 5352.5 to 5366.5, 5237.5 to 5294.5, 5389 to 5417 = 0.4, 14.7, 15.1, 15.8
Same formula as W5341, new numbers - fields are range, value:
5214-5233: 11.8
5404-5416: 13.8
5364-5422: 13.1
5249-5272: 12.9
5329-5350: 14.1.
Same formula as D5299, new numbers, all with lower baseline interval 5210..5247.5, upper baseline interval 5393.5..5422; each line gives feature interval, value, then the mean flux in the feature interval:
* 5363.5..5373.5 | 0.01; 15.3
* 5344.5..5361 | -0.70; 15.9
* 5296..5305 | 1.47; 12.4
